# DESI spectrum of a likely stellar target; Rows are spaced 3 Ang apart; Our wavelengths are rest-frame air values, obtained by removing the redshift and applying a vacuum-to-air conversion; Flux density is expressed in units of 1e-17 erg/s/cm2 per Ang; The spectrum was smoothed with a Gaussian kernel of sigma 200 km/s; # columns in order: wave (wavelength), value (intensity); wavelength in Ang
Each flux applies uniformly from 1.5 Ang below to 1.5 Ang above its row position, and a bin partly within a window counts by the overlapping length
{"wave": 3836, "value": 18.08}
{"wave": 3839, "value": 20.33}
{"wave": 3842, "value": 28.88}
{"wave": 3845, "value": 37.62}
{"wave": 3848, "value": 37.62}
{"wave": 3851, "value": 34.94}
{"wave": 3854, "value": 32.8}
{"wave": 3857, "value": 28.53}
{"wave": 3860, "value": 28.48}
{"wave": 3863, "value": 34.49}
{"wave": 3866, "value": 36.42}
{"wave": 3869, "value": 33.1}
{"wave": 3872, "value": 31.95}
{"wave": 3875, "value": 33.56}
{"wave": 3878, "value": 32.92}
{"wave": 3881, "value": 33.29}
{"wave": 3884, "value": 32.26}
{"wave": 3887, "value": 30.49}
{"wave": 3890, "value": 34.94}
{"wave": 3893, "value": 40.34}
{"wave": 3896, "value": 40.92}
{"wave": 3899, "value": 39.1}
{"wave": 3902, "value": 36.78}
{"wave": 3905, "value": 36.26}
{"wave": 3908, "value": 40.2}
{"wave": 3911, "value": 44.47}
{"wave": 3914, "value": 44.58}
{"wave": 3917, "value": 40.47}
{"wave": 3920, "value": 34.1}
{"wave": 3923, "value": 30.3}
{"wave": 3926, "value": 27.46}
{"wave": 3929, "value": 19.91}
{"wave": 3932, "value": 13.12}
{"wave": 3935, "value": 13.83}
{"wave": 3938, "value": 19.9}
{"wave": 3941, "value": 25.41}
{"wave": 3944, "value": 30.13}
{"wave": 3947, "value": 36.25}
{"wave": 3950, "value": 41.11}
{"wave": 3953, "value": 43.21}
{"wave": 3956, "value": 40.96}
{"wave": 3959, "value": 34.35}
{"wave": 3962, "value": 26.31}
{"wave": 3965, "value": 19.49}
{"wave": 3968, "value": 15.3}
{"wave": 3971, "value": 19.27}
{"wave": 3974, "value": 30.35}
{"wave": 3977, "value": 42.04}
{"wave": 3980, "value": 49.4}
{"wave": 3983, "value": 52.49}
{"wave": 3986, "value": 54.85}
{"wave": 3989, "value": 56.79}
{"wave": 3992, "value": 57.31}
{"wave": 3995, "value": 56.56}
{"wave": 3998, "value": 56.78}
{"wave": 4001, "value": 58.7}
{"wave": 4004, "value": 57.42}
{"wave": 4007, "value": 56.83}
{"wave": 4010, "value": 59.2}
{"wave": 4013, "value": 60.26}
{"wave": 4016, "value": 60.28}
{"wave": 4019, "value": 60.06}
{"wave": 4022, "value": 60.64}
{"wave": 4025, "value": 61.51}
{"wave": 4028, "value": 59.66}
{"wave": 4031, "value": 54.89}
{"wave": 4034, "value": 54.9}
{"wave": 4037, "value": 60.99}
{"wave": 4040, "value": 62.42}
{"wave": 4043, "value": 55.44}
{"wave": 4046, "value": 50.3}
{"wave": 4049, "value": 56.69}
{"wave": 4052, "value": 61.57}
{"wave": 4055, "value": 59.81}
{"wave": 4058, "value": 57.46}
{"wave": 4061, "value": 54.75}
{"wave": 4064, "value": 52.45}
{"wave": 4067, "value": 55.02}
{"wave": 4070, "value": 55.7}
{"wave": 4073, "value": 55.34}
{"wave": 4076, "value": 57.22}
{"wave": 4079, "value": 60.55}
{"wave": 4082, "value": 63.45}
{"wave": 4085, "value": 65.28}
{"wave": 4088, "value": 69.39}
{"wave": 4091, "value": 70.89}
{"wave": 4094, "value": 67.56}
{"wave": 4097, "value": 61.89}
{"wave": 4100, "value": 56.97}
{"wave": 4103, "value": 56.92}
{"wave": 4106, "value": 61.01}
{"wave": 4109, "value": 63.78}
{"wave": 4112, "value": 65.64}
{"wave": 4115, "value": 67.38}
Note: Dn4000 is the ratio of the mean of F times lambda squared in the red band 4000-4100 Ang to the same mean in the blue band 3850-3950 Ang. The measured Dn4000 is 2.0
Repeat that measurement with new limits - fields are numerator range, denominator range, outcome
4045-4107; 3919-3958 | 2.21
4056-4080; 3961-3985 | 1.81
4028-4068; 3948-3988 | 1.63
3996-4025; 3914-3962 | 2.01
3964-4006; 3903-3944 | 1.56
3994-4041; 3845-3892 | 1.91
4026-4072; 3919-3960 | 2.06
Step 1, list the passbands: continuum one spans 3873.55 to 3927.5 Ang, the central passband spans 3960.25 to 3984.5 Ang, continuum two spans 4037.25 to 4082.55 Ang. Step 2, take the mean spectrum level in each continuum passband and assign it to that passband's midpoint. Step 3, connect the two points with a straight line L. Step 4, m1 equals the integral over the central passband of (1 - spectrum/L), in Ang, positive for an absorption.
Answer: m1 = 7.5 Ang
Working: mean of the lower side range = 36.2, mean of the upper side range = 57.2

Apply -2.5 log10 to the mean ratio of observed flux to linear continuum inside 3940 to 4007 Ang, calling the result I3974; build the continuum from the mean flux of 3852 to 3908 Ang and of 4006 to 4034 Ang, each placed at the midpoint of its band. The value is 0.232 mag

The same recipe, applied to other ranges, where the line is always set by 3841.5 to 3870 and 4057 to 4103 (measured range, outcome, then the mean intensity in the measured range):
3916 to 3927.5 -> 0.25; 32.8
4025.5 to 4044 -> -0.07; 58.3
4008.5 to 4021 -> -0.15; 60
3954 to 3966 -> 0.41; 31.3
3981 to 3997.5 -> -0.13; 55.5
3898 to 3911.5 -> 0.01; 39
